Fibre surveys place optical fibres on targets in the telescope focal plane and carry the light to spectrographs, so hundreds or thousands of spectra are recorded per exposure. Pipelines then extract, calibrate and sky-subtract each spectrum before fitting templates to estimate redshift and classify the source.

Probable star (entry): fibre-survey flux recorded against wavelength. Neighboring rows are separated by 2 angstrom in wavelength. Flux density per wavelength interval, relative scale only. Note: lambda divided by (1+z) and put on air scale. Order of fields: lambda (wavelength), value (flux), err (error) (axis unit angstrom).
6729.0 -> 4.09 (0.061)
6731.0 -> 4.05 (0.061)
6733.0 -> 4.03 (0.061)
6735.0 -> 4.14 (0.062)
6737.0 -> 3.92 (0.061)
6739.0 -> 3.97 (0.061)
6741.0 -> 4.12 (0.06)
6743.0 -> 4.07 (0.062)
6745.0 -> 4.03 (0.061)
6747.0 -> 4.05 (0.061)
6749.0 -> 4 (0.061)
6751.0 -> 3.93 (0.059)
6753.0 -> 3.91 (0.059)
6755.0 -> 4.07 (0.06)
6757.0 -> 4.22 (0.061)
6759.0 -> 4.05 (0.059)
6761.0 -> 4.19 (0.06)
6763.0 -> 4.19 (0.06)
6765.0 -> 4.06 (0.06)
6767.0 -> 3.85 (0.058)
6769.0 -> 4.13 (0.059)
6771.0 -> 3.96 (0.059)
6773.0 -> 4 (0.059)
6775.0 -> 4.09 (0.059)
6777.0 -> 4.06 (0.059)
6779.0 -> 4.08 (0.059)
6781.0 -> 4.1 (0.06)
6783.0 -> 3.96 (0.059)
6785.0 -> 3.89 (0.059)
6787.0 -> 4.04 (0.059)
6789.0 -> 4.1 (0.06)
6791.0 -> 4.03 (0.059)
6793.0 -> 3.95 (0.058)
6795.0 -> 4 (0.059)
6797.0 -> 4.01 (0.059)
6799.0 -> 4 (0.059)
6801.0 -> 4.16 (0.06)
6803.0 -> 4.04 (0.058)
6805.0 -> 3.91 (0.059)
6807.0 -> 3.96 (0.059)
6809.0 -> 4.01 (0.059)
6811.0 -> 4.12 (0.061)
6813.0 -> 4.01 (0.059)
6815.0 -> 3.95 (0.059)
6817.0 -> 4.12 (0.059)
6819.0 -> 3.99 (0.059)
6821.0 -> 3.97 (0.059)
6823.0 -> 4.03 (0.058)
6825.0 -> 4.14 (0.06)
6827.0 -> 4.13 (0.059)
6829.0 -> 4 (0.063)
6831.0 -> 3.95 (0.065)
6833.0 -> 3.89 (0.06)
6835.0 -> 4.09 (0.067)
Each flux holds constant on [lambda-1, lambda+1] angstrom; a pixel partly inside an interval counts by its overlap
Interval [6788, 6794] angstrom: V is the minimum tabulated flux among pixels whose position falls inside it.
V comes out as 3.95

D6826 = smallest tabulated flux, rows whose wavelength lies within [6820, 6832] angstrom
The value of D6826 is 3.95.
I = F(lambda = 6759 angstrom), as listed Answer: 4.05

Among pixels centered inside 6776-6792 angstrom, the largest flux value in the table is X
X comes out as 4.1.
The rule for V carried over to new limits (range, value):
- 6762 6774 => 3.85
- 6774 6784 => 3.96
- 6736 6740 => 3.92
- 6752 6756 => 3.91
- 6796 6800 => 4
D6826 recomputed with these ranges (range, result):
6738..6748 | 3.97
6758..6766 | 4.05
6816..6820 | 3.99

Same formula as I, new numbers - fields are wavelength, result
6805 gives 3.91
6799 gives 4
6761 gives 4.19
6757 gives 4.22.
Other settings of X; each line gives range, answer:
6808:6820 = 4.12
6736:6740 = 3.97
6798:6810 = 4.16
